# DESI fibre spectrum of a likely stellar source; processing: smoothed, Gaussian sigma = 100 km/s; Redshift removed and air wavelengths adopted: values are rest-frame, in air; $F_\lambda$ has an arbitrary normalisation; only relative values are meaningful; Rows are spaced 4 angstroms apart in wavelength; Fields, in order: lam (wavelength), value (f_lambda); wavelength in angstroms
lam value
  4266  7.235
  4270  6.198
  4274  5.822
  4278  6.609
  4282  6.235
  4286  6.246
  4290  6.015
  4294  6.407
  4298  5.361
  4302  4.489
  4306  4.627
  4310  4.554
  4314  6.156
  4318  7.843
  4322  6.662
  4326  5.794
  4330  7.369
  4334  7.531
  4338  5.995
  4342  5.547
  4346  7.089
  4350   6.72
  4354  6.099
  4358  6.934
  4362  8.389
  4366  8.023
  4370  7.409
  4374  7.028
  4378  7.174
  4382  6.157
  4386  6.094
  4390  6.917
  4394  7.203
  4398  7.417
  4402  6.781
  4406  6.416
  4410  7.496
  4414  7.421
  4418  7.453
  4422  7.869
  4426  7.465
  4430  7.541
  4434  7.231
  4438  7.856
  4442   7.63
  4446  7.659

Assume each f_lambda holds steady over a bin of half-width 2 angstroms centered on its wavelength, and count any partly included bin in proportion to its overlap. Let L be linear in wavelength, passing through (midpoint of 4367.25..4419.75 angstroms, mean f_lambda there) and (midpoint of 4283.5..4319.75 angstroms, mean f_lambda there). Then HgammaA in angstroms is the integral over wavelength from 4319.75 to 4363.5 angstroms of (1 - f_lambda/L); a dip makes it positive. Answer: -3.02 angstroms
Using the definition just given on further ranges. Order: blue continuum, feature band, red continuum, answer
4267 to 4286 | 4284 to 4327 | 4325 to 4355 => 3.8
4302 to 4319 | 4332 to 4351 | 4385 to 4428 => -1.6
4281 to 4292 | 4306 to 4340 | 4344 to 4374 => 1.6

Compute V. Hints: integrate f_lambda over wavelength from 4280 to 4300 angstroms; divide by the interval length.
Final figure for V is 6.05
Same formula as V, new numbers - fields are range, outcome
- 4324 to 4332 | 6.58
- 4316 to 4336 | 7.04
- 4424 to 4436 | 7.41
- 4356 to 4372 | 7.69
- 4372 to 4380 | 7.1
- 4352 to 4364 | 7.14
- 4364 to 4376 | 7.49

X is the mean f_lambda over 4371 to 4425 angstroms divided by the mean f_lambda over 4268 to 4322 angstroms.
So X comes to 1.2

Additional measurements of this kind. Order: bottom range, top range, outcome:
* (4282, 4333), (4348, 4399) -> 1.17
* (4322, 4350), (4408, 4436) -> 1.14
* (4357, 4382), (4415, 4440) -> 1.02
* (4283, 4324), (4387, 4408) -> 1.18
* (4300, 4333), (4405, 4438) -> 1.24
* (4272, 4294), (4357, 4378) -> 1.22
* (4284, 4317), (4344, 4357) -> 1.20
